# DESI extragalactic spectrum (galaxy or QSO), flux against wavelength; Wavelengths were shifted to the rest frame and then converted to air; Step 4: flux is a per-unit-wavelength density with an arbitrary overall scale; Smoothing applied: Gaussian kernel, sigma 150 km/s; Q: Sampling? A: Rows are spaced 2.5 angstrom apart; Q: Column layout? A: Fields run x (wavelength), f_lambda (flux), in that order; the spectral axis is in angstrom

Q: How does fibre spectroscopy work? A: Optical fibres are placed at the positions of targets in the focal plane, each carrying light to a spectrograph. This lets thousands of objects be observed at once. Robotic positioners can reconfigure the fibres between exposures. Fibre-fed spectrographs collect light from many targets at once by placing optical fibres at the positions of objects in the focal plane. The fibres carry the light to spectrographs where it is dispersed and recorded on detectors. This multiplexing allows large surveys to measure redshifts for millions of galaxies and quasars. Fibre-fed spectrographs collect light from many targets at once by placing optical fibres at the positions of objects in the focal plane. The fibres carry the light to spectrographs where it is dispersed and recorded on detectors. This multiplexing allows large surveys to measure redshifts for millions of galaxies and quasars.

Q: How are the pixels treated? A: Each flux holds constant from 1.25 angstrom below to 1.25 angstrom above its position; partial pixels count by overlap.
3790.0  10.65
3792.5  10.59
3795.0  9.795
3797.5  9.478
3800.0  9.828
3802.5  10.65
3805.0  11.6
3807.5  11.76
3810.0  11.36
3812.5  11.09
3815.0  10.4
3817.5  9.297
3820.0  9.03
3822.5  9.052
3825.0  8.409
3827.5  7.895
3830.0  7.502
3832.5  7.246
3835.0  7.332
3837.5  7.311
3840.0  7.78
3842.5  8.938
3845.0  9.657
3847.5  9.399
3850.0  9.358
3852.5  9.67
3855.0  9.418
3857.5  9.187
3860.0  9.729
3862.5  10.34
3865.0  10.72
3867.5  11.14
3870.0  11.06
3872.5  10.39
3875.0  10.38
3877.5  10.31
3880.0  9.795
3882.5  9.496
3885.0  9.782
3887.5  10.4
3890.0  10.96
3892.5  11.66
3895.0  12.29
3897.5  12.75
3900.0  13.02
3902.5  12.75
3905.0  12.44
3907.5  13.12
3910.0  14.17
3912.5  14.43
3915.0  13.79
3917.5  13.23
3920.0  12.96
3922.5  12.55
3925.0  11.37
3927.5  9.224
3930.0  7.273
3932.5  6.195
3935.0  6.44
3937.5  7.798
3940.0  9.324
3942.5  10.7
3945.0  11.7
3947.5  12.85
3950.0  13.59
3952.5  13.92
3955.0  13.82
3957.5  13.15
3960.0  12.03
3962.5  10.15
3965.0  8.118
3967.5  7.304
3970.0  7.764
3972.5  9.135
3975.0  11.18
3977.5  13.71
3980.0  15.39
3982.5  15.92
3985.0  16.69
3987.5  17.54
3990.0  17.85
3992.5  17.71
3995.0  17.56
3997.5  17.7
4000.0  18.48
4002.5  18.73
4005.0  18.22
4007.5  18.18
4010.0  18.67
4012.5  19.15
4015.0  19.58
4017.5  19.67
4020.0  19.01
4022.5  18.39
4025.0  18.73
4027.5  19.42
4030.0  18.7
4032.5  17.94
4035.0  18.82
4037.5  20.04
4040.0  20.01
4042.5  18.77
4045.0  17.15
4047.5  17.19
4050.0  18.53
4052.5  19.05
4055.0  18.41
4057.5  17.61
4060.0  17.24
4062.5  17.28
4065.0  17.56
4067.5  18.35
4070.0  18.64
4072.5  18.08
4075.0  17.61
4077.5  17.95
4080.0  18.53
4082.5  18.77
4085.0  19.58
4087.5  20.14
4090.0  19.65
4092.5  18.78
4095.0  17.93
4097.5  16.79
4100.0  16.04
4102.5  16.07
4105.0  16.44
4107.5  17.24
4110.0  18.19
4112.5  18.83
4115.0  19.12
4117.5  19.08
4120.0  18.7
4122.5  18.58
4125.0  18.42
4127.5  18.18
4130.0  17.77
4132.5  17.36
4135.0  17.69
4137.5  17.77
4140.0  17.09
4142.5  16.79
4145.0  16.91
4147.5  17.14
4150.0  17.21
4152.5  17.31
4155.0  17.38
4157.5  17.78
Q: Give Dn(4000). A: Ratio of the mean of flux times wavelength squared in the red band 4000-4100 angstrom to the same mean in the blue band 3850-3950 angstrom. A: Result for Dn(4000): 1.8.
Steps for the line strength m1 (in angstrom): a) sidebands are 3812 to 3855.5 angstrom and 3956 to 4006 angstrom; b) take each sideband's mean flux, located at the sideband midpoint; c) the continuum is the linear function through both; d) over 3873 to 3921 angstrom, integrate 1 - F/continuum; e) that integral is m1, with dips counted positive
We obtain -3.5 angstrom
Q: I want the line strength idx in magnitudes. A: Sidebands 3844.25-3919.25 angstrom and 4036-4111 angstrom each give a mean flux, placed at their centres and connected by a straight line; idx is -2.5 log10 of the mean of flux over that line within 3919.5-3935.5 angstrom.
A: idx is 0.33 mag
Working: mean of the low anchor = 11.2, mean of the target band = 9.4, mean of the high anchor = 18.1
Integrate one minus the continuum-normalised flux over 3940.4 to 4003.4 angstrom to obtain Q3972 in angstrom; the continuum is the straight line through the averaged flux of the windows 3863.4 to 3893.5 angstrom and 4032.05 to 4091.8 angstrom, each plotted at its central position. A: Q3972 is 4.4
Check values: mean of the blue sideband 10.5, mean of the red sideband 18.5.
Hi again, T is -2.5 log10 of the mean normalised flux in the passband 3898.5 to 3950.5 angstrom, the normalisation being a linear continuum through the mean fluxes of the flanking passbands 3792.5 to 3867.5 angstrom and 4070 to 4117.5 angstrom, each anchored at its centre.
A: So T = 0.10 mag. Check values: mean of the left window 9.47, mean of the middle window 11.4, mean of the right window 18.1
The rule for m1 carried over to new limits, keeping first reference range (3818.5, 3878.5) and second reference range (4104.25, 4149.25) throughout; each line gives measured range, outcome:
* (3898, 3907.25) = -1.60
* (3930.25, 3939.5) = 3.76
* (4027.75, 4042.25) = -3.95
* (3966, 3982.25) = 2.63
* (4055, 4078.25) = -2.69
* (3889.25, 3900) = -1.45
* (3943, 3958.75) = -0.83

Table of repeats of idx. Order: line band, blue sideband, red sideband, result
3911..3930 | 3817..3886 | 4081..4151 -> -0.063 mag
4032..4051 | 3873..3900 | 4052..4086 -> -0.093 mag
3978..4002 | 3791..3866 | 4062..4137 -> -0.172 mag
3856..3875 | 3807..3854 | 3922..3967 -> -0.096 mag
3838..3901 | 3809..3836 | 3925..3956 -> -0.085 mag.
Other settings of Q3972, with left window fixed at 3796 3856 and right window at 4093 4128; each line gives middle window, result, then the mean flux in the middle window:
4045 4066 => -2.1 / 17.8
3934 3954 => 3.1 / 10.9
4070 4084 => -1.2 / 18.3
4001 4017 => -4.3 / 18.8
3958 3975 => 5.1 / 9.42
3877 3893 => 1.2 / 10.3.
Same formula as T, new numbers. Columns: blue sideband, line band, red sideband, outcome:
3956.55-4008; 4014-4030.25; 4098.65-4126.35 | -0.23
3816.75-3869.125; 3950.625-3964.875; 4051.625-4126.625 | 0.08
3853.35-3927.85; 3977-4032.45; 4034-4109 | -0.15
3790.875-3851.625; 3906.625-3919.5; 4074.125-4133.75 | -0.13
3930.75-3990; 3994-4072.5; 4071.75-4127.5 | -0.23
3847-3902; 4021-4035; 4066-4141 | -0.19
